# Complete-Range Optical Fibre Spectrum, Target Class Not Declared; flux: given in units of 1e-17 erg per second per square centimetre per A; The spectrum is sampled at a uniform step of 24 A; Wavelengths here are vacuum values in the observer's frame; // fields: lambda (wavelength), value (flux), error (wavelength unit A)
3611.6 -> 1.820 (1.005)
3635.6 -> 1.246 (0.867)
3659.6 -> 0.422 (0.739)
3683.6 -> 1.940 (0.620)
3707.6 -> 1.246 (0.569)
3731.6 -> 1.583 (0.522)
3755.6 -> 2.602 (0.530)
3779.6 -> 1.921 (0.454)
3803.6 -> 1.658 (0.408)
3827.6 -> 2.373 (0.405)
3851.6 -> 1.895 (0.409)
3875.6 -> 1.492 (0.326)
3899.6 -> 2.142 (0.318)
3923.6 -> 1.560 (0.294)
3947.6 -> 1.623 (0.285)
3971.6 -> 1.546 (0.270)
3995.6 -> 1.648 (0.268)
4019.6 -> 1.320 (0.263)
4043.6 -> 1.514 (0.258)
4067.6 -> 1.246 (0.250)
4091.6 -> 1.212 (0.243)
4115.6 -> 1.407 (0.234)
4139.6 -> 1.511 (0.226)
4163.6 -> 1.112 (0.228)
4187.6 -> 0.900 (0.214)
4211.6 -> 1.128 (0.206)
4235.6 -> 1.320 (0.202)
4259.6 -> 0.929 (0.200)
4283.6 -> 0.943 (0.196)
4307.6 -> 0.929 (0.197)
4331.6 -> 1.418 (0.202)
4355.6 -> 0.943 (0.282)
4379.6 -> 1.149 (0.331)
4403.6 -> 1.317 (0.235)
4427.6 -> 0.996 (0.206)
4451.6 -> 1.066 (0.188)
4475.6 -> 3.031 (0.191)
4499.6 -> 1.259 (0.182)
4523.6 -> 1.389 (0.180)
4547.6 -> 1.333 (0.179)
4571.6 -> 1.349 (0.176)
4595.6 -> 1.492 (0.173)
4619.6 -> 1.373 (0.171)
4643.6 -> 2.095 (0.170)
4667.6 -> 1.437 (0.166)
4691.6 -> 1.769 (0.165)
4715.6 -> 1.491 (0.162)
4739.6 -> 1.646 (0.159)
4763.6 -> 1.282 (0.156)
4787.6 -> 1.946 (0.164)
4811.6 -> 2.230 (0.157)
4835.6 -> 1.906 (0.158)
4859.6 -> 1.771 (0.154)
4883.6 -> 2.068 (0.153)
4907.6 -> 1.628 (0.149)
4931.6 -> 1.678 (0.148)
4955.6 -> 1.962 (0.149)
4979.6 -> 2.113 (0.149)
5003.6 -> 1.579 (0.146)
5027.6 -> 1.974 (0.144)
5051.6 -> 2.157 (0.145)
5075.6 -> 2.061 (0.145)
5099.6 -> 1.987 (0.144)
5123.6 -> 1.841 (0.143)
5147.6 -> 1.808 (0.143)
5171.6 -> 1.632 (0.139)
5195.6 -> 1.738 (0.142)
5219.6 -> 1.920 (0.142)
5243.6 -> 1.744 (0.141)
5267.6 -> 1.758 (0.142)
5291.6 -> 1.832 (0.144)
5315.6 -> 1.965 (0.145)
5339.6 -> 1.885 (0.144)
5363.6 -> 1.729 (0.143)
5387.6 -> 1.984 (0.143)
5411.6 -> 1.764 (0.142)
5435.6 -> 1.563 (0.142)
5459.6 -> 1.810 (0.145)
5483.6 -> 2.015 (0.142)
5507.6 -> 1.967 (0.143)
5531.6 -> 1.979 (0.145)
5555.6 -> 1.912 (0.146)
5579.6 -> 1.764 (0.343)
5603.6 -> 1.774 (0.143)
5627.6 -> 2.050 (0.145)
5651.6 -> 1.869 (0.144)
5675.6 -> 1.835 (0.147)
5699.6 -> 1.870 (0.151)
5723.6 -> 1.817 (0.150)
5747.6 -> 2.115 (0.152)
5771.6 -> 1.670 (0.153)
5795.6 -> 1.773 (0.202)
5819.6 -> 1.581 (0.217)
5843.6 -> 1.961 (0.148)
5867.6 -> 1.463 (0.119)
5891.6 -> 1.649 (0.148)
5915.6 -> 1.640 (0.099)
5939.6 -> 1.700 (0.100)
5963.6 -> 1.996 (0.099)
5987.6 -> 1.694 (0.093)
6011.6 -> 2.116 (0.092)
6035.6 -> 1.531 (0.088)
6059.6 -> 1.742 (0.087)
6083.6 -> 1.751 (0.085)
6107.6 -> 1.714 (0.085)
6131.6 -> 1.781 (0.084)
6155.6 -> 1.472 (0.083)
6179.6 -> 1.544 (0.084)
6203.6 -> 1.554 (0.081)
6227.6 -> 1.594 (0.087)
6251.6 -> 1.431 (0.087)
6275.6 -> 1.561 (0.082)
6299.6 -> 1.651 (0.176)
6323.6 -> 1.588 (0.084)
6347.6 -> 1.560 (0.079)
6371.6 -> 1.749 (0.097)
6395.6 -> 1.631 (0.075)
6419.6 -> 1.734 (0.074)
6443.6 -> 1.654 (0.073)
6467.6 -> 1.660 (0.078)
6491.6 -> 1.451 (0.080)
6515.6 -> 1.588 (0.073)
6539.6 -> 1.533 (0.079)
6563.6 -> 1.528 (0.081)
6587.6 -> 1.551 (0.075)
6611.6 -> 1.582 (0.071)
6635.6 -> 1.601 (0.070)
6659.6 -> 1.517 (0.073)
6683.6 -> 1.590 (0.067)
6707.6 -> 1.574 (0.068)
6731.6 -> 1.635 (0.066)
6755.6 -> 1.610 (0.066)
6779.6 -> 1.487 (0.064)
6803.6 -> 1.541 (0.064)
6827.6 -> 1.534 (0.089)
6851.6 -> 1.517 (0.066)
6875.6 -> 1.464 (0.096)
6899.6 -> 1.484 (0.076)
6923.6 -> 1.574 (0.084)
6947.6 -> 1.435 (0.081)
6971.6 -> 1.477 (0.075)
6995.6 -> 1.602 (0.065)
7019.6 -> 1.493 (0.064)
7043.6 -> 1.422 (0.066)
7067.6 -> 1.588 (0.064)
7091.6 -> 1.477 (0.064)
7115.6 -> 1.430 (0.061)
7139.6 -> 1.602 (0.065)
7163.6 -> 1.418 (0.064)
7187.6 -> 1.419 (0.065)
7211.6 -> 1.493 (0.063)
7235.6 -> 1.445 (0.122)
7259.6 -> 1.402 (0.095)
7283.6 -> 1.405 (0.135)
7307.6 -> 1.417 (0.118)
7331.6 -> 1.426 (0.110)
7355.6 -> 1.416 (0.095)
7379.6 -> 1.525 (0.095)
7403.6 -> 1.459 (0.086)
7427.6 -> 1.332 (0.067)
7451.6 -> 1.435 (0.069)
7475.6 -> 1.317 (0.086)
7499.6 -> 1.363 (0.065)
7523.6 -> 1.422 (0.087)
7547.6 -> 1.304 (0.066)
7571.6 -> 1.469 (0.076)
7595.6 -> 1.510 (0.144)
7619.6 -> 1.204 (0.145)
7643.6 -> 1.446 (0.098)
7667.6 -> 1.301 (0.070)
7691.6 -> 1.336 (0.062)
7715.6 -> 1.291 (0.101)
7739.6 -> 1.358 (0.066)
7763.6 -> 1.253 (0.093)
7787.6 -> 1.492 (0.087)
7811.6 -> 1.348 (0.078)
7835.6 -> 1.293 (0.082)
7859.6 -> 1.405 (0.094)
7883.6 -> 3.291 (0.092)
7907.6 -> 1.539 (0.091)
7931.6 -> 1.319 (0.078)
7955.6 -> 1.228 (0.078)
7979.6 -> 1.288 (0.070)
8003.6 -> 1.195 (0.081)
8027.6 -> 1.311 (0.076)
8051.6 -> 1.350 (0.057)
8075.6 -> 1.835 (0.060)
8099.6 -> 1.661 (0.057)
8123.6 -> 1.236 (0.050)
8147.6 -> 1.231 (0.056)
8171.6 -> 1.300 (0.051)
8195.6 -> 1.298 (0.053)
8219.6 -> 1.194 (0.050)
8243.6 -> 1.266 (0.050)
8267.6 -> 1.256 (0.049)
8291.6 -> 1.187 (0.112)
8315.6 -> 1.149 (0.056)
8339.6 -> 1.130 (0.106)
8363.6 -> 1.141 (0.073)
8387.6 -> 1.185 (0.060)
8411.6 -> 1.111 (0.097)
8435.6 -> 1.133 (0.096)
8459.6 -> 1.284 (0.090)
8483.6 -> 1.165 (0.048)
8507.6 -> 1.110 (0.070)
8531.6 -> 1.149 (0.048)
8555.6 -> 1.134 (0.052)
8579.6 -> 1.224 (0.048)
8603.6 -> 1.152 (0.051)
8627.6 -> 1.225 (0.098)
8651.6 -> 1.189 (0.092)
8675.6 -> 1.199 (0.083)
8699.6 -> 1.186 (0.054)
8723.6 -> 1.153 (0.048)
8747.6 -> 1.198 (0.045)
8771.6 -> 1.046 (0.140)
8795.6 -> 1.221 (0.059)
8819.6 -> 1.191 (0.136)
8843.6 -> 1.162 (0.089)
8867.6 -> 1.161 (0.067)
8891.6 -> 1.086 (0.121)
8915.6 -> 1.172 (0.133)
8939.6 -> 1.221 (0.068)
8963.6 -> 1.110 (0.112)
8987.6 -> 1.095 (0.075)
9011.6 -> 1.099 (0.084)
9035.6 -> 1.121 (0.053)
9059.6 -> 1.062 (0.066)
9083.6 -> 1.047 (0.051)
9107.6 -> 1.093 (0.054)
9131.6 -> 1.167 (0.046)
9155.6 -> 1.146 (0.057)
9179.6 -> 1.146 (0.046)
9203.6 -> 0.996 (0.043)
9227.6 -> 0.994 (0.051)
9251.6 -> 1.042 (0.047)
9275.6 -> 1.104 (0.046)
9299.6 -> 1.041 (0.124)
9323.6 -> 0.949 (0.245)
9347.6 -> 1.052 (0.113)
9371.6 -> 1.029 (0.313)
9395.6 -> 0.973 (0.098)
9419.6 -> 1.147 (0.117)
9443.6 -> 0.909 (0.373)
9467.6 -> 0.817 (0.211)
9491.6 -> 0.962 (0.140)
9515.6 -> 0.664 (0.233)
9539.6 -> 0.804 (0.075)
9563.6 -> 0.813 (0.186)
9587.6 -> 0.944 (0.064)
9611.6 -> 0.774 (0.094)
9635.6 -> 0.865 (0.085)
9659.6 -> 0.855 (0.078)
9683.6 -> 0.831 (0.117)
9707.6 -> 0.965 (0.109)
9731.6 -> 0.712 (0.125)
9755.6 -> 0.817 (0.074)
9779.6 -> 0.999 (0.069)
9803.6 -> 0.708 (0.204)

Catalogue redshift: 0.202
